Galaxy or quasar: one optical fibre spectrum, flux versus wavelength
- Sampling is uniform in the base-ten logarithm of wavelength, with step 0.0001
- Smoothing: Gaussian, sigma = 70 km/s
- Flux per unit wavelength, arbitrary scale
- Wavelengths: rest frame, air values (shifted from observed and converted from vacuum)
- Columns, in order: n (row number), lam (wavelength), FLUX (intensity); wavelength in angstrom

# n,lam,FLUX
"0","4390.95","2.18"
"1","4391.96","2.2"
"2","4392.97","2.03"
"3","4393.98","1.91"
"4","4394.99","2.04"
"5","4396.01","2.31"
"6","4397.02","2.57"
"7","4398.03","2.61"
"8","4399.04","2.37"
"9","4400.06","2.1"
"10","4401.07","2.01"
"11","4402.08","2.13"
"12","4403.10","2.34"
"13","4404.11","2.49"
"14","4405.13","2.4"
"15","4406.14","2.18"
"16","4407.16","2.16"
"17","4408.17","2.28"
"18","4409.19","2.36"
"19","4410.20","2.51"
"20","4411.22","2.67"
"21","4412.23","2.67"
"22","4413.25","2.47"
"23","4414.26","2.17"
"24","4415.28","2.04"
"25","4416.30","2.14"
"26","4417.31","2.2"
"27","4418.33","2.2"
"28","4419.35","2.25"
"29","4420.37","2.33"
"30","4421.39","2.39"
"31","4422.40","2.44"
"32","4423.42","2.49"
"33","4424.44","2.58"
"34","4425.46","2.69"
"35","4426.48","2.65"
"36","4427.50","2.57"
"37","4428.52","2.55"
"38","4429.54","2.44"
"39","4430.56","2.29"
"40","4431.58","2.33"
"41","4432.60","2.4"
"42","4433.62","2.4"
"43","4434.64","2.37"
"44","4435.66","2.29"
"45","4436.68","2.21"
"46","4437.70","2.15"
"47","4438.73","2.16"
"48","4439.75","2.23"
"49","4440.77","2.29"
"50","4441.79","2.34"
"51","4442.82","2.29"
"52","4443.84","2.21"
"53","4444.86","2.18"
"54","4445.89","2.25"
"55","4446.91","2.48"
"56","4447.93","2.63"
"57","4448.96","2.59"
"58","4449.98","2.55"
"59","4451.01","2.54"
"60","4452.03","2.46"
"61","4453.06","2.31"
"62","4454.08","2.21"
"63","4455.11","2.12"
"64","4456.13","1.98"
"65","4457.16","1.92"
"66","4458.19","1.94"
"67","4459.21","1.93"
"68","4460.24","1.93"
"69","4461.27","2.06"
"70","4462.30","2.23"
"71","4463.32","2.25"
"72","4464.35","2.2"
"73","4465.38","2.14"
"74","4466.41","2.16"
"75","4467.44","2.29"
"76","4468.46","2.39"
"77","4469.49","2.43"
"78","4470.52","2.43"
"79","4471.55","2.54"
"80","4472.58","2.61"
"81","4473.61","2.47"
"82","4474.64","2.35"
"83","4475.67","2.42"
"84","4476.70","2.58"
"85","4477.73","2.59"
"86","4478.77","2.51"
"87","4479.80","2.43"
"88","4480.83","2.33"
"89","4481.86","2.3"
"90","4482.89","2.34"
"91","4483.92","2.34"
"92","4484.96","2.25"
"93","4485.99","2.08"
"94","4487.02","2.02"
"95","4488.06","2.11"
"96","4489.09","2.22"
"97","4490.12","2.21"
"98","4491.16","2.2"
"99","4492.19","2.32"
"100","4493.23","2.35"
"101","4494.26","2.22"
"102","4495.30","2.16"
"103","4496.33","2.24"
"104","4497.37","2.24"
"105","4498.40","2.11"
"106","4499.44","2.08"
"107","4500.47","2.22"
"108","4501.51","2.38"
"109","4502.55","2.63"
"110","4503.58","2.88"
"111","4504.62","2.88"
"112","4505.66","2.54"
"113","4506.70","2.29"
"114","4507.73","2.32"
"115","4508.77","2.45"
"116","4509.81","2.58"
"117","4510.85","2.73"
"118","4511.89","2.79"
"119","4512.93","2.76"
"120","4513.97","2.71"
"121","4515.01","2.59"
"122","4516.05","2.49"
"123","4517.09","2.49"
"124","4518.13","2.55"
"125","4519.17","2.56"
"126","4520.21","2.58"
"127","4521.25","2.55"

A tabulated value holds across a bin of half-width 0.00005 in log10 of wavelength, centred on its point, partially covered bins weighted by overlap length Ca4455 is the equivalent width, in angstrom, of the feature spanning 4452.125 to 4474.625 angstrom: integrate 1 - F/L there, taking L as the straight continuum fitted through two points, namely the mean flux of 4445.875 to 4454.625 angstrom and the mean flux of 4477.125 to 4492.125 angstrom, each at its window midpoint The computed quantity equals 1.6 angstrom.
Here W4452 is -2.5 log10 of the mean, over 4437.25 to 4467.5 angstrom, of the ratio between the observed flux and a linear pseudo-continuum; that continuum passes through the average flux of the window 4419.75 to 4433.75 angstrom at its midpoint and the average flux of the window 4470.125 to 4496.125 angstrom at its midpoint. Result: 0.08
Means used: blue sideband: 2.47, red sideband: 2.33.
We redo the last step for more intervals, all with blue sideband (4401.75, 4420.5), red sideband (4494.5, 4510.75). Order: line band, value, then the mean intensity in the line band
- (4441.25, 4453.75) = -0.02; 2.4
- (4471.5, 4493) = 0.02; 2.34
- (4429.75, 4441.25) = 0.02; 2.29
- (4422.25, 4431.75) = -0.08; 2.51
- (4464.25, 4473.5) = 0.00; 2.37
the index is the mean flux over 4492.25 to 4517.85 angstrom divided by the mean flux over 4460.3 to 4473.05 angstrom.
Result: 1.07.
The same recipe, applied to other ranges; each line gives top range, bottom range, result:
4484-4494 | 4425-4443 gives 0.93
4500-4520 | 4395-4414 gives 1.09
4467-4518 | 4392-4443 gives 1.03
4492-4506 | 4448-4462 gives 1.08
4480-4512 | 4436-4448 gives 1.03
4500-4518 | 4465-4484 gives 1.07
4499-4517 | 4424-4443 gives 1.07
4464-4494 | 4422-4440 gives 0.97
